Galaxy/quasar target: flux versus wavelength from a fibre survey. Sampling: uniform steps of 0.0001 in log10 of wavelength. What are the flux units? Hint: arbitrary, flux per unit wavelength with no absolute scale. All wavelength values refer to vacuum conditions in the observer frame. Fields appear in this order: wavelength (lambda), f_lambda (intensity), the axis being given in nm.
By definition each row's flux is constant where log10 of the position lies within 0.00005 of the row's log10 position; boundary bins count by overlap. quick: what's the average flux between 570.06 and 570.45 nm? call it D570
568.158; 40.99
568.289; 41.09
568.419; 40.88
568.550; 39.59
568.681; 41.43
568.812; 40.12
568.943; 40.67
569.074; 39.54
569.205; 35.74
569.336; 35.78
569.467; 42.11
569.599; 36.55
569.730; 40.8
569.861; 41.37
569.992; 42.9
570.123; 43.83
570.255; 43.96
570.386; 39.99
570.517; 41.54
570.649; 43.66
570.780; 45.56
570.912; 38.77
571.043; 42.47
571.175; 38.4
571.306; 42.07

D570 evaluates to 42.6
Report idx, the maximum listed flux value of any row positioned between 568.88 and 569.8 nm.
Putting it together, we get 42.11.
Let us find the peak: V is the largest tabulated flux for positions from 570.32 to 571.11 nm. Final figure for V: 45.56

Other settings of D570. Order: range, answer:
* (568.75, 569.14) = 40.1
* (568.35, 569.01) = 40.6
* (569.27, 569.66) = 38.1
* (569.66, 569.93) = 41.1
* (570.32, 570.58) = 40.9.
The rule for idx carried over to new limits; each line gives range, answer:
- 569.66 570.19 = 43.83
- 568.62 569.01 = 41.43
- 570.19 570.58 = 43.96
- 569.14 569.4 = 35.78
